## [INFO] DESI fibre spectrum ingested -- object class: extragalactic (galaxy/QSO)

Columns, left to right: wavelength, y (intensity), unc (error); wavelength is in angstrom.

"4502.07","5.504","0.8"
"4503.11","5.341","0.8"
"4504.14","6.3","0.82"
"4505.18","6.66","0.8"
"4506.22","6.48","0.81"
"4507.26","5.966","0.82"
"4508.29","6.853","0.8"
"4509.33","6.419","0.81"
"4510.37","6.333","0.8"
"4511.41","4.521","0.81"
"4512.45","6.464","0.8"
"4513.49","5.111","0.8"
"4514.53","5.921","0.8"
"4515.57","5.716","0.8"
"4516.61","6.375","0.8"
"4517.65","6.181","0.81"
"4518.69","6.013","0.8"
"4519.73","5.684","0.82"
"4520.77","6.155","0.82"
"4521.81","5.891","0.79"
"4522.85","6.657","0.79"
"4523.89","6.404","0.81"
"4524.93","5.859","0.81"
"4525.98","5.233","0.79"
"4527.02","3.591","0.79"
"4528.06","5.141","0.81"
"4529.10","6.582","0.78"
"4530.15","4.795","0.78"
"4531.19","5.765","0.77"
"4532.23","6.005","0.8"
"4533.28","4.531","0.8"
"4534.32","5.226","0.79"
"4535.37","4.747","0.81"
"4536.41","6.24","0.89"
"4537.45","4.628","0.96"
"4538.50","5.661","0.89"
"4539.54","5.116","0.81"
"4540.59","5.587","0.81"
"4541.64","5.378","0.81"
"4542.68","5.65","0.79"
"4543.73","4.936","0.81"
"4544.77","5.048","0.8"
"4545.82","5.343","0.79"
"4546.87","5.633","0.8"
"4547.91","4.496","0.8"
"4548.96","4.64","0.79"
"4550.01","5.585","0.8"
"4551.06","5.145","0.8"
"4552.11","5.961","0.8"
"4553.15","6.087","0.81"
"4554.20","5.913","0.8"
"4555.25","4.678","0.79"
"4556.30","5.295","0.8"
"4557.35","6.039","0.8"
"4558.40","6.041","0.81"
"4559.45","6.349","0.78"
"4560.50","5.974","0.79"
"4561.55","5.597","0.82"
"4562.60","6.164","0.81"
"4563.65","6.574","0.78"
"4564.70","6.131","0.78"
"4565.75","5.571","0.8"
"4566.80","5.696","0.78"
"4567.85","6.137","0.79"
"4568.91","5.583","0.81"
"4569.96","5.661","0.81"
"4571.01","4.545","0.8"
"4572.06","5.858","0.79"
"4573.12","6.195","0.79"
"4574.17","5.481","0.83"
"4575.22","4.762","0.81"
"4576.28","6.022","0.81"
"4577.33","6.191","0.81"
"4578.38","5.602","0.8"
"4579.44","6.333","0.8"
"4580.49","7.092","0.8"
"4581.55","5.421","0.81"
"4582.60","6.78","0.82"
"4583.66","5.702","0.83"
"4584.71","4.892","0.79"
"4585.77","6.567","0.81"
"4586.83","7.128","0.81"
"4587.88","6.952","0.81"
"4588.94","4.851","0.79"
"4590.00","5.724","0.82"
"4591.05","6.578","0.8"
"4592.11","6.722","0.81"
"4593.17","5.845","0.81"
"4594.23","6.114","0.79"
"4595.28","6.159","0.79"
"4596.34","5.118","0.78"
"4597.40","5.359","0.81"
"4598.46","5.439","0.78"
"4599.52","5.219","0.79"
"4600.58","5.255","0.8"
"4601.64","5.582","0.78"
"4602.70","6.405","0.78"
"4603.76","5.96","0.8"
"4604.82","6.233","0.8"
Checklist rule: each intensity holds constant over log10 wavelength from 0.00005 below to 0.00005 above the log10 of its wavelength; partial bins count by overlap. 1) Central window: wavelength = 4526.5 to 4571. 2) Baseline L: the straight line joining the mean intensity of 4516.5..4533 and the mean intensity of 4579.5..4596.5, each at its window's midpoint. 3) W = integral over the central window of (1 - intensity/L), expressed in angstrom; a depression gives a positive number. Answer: 3.0 angstrom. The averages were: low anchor 5.74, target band 5.49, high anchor 6.13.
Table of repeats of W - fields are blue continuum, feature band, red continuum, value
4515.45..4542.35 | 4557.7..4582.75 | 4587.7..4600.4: -0.8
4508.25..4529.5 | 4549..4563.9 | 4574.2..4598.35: 0.4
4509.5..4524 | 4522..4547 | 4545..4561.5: 1.5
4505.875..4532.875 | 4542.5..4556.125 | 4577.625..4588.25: 1.6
